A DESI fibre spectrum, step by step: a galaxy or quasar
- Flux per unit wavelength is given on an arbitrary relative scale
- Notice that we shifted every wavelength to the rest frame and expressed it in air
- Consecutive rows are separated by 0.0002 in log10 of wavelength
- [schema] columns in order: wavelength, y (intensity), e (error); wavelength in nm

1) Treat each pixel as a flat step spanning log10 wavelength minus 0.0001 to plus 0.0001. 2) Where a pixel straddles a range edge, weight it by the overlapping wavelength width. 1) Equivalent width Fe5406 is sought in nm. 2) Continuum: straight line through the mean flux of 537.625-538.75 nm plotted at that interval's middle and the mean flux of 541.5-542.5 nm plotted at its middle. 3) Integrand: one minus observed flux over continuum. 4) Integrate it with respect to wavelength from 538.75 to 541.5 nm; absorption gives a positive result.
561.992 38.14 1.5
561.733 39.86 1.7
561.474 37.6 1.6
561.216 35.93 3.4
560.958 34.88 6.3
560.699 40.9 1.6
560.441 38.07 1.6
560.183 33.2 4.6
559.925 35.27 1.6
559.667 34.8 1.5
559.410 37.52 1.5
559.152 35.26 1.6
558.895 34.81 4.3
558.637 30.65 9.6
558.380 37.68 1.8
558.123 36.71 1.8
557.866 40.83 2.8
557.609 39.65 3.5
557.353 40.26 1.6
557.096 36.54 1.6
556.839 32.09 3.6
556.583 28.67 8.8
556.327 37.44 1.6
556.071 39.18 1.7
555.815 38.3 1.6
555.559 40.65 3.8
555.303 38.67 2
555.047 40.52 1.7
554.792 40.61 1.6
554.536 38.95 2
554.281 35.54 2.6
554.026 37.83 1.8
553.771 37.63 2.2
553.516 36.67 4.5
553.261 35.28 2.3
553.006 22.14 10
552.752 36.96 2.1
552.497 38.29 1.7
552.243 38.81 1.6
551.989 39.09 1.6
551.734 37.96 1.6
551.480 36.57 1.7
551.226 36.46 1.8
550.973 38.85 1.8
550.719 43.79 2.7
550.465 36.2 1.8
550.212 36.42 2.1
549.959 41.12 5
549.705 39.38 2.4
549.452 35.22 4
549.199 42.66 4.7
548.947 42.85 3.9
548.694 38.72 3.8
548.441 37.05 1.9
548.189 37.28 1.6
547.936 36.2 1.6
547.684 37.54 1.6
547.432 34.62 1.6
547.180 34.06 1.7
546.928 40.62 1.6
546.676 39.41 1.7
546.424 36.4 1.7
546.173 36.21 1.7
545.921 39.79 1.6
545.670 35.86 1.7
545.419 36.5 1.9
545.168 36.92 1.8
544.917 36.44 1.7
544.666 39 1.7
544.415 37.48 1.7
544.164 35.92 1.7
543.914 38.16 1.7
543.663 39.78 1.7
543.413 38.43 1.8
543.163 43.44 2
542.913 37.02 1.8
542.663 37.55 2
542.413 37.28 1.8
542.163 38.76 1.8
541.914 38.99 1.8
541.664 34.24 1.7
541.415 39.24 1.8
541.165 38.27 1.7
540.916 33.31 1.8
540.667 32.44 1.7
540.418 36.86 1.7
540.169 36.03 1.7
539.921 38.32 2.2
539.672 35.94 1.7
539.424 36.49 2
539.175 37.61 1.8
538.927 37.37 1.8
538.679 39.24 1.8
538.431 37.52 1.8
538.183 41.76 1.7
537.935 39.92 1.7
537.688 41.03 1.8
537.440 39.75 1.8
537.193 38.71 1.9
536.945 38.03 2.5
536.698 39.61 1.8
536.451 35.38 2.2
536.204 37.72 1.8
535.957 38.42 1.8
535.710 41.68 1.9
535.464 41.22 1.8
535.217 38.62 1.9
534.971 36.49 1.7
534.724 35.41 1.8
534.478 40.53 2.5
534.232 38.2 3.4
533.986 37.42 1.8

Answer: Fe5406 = 0.15 nm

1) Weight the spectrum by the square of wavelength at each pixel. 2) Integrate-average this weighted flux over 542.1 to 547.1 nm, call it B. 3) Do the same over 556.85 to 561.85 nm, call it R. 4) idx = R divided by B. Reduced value 1.02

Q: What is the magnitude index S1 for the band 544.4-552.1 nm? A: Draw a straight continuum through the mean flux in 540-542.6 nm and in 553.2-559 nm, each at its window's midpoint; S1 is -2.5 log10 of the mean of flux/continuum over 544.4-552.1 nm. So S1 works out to -0.03 mag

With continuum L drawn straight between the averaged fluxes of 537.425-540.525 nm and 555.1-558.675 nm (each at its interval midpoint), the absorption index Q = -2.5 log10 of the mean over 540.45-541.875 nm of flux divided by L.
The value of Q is 0.07 mag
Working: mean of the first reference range 38.3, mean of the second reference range 37.2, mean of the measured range 35.8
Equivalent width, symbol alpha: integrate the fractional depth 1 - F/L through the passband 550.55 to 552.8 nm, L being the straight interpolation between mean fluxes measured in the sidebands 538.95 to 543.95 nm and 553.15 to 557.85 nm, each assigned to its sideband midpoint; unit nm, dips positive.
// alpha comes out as -0.06 nm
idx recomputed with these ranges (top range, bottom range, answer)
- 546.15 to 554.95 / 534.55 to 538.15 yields 1.02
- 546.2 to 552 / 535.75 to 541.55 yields 1.05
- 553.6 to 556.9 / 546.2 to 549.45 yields 1.01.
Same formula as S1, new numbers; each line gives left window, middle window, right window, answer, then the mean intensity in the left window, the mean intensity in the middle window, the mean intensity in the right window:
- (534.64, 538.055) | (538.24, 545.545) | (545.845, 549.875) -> 0.03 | 38.7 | 37.4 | 38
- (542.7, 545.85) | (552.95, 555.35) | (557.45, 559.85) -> 0.01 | 37.9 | 36.7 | 36.5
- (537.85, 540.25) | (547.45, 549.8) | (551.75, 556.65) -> -0.03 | 38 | 38.4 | 37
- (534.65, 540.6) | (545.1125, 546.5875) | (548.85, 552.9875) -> 0.04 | 38.3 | 37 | 38.3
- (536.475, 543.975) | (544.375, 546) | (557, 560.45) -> 0.01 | 38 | 37.4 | 36.5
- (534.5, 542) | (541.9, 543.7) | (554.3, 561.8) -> -0.03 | 37.9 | 38.9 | 37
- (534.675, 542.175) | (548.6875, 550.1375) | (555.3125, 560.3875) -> -0.08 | 37.9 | 40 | 36.4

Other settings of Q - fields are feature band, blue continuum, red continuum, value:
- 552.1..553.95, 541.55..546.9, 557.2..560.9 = 0.06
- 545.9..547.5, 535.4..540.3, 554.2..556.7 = 0.03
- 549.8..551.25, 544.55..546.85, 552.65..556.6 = -0.05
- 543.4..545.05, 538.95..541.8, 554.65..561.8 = -0.04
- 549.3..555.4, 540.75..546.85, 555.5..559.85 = -0.02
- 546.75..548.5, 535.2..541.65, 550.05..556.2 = 0.03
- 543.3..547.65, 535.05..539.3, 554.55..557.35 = 0.03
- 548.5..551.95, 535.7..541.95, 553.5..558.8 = -0.04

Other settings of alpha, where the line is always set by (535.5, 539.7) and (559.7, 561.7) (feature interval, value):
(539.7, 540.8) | 0.07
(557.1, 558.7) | -0.04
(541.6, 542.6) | 0.02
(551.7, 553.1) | 0.06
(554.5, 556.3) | -0.11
